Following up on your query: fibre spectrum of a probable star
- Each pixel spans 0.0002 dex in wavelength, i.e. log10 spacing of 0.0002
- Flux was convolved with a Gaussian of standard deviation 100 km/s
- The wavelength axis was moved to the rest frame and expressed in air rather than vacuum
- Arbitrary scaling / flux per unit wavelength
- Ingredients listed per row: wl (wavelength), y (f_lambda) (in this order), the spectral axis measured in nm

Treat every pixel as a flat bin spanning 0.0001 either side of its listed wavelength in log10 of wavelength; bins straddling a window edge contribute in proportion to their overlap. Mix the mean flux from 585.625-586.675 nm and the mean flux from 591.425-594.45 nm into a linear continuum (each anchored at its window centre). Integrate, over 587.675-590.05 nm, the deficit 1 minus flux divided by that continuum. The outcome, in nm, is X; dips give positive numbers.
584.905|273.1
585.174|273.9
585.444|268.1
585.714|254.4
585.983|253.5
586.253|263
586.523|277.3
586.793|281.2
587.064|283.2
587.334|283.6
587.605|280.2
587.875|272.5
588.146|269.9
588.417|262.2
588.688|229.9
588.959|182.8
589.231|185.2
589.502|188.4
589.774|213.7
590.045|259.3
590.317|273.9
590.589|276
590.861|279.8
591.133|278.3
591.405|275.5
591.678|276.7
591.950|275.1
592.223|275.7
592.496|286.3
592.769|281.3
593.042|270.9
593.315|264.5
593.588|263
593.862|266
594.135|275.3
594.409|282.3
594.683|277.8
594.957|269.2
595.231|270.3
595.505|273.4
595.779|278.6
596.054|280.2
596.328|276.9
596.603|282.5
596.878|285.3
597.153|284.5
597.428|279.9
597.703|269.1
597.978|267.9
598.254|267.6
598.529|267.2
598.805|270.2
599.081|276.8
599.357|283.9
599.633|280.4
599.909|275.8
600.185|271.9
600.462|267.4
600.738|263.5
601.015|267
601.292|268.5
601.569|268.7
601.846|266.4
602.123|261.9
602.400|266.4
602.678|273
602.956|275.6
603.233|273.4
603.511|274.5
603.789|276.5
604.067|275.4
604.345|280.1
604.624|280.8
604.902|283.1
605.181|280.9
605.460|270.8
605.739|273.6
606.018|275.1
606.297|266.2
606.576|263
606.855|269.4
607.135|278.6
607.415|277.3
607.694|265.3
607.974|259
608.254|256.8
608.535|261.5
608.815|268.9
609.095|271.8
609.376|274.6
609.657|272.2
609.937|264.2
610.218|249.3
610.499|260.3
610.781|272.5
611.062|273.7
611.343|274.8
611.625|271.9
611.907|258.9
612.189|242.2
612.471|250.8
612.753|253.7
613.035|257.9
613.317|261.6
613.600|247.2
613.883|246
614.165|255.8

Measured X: 0.34 nm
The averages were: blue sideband 263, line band 229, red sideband 274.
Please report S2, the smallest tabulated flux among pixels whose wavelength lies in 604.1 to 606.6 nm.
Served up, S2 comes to 263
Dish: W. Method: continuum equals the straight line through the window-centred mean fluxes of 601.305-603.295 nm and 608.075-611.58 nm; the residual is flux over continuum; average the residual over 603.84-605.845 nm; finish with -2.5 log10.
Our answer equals -0.04 mag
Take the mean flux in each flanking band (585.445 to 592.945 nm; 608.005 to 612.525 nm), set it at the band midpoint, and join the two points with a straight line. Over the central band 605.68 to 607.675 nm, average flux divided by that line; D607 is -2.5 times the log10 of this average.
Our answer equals -0.03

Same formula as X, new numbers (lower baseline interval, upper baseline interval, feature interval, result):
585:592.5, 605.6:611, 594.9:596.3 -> -0.07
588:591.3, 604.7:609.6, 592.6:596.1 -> -0.33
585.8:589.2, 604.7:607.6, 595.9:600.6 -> -0.14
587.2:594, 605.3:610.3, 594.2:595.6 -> -0.07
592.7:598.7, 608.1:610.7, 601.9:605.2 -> -0.08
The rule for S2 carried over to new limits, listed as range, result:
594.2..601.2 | 263.5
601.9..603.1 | 261.9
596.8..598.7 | 267.2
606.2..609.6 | 256.8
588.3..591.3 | 182.8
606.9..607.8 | 265.3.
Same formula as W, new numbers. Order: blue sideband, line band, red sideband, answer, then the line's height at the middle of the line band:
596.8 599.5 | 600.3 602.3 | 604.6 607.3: 0.033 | 275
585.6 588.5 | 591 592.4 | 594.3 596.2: -0.010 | 274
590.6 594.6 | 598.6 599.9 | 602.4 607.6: -0.009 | 275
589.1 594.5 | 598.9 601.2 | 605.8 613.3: -0.039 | 264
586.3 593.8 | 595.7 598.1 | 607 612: -0.061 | 263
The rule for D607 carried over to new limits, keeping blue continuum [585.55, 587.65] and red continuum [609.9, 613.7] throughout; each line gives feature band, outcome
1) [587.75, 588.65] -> 0.028 mag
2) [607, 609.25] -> -0.024 mag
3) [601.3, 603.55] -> -0.022 mag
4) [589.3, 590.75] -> 0.126 mag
